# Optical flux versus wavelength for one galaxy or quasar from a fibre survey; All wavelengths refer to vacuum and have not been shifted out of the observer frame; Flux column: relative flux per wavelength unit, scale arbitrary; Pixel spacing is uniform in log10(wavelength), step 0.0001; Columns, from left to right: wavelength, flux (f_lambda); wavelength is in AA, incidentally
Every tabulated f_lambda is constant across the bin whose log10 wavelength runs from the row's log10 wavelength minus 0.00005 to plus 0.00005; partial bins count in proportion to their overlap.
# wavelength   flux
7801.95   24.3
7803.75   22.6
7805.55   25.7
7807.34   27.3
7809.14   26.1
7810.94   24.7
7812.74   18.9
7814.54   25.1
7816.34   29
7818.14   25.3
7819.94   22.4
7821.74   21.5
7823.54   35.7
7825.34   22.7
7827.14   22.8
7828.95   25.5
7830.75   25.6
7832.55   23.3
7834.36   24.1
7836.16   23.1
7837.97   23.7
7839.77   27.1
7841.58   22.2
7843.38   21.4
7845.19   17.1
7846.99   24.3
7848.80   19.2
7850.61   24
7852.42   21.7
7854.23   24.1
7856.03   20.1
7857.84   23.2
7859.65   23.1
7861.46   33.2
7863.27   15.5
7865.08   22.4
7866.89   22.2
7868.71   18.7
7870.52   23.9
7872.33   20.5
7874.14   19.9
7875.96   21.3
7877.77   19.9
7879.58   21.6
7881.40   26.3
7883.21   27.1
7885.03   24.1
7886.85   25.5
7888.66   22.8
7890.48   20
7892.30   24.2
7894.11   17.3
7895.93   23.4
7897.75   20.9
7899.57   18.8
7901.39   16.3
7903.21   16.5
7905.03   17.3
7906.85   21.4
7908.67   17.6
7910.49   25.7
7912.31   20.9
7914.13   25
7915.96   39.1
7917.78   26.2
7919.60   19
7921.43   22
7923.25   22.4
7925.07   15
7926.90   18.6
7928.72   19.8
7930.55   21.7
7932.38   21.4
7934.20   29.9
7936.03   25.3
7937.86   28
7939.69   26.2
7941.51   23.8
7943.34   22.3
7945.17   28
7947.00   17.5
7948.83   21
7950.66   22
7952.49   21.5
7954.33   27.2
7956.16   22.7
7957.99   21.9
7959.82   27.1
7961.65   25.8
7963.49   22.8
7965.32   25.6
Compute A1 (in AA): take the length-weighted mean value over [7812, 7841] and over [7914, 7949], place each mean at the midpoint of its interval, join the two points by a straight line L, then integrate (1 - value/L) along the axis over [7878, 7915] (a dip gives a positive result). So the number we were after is 3.7 AA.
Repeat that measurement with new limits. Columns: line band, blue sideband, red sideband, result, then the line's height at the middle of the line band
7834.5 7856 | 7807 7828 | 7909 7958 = 1.9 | 24.7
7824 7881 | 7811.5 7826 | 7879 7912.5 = 2.2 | 23.5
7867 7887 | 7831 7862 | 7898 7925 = 0.0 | 22.5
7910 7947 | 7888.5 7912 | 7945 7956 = -4.1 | 21.4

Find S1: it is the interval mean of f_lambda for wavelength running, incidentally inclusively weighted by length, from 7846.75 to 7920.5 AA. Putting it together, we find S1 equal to 22.3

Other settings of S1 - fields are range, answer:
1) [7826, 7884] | 22.7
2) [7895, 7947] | 22.5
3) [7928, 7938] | 24.1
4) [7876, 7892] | 23.3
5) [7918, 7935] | 21.2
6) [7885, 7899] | 22.1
